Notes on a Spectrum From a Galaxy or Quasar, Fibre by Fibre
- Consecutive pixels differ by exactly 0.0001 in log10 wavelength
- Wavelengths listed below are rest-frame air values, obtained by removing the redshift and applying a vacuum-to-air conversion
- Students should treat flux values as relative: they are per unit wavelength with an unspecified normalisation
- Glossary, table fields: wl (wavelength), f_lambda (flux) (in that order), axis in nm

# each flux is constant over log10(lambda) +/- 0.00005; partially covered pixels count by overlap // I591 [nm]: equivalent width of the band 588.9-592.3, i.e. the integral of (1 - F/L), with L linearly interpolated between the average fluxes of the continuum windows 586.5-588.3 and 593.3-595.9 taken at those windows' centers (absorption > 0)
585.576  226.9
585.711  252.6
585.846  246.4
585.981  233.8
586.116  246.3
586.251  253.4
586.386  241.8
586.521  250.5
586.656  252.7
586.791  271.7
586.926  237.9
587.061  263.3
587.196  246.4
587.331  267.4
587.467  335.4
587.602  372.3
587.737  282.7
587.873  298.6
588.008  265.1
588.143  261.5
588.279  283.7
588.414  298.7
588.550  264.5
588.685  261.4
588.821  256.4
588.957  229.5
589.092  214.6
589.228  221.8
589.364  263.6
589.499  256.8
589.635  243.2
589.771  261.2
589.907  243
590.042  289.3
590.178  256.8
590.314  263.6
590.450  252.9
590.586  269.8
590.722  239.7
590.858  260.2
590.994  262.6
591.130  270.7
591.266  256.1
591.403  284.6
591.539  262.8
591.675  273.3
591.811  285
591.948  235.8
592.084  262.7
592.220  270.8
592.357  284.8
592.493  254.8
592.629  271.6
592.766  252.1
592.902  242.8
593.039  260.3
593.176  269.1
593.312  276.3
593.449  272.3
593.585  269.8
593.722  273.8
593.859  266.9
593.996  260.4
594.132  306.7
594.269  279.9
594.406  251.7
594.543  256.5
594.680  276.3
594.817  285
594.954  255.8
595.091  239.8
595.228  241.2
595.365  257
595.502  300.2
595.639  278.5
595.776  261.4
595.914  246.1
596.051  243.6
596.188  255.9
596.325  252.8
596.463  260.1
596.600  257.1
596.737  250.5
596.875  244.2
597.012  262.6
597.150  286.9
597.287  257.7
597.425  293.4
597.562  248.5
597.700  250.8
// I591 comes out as 0.204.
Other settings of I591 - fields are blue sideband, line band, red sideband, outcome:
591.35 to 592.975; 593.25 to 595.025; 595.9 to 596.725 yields -0.084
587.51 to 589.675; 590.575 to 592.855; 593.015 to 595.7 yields 0.038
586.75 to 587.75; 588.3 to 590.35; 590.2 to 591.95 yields 0.135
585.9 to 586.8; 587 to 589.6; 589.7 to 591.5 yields -0.160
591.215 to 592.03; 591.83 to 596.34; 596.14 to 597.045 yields -0.069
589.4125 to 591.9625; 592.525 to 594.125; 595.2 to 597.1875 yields -0.033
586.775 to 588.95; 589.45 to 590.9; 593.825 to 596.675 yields 0.083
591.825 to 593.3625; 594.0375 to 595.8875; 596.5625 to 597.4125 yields -0.039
